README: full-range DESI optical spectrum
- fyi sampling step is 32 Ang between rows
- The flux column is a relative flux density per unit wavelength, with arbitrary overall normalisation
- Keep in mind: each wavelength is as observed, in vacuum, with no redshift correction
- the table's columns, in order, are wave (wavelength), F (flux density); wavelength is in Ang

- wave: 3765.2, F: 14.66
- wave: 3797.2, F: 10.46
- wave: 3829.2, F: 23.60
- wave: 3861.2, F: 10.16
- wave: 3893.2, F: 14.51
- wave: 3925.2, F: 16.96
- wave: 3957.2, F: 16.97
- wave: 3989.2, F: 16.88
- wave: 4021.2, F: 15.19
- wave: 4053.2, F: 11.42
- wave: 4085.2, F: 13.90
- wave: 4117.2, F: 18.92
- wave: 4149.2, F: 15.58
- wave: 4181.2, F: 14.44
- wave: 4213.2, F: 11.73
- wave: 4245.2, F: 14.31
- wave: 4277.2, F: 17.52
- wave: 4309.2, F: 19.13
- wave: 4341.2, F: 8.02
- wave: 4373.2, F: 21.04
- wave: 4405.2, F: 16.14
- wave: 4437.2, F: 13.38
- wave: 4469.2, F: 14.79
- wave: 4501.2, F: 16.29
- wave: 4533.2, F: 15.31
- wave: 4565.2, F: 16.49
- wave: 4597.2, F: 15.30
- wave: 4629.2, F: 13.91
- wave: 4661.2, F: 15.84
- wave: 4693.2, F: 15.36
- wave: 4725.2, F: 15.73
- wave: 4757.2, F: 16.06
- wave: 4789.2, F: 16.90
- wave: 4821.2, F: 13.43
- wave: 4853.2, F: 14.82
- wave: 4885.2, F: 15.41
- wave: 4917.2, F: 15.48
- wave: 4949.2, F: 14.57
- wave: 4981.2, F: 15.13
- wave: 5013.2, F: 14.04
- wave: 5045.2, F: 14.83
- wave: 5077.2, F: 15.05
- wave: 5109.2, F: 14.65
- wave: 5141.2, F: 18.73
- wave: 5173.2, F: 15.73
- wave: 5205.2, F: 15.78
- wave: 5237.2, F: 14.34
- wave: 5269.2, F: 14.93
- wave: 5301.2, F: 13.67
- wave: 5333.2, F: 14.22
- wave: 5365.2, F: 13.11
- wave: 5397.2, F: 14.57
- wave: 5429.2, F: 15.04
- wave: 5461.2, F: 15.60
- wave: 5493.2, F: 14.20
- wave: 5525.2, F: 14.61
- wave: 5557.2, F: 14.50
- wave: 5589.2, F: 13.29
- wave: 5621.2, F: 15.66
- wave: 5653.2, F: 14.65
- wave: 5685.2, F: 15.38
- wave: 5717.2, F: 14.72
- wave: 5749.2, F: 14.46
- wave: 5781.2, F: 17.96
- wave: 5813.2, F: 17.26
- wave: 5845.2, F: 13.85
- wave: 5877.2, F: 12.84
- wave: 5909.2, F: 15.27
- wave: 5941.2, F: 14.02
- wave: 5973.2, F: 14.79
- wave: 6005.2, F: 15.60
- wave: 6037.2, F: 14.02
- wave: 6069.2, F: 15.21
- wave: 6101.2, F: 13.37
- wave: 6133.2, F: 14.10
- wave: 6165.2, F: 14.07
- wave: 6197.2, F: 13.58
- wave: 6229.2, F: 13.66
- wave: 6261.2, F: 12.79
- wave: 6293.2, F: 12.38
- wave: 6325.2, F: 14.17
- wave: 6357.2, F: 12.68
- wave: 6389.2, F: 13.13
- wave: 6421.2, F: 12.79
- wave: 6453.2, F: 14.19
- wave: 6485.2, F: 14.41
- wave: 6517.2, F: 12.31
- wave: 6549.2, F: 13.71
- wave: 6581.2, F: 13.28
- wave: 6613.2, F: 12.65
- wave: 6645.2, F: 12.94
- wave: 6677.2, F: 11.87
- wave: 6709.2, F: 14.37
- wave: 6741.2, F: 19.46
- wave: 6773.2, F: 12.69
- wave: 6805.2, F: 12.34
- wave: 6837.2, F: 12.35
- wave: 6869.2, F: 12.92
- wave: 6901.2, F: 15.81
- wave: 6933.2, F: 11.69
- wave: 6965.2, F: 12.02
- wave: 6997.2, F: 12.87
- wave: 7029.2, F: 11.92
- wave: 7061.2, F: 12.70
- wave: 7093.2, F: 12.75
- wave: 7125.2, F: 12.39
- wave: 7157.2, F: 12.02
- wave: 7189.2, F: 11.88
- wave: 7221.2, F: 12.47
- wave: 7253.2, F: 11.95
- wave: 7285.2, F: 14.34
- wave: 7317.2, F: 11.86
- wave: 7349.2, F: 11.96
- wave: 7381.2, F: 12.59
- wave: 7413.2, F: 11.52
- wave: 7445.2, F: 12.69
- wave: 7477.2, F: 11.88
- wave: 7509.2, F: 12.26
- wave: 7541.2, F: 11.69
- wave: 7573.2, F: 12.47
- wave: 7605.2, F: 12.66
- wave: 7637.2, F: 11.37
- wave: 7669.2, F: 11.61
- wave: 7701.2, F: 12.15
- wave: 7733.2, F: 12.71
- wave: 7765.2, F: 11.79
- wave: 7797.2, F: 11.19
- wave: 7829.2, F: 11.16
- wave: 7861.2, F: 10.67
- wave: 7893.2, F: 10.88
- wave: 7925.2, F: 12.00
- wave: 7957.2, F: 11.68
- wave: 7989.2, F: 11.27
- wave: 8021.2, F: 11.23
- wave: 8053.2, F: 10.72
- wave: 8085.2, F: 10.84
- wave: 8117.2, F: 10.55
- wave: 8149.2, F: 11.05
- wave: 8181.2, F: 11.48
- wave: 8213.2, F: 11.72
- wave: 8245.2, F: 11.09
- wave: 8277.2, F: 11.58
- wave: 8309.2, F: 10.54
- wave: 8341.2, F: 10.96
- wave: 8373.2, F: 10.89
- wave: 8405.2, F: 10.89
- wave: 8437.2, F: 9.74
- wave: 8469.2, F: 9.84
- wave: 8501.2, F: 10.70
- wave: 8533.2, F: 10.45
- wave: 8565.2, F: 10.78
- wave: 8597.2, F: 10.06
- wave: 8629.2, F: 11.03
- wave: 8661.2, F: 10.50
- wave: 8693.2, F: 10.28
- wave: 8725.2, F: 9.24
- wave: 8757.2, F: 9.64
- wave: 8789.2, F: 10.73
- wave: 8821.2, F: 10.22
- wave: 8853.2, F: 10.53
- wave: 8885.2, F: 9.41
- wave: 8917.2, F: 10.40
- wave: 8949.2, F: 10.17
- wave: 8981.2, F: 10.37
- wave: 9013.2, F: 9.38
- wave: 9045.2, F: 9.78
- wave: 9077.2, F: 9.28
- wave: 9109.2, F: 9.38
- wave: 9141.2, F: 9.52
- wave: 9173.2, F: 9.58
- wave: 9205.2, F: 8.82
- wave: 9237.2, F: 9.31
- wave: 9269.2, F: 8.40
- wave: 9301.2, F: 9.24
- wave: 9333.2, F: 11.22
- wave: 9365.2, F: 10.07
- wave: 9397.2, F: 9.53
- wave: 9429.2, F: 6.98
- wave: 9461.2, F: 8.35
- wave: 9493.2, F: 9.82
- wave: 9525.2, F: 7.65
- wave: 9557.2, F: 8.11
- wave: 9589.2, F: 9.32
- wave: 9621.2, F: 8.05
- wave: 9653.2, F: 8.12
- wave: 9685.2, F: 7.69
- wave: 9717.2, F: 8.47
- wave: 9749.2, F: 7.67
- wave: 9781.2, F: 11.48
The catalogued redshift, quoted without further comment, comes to 0.026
